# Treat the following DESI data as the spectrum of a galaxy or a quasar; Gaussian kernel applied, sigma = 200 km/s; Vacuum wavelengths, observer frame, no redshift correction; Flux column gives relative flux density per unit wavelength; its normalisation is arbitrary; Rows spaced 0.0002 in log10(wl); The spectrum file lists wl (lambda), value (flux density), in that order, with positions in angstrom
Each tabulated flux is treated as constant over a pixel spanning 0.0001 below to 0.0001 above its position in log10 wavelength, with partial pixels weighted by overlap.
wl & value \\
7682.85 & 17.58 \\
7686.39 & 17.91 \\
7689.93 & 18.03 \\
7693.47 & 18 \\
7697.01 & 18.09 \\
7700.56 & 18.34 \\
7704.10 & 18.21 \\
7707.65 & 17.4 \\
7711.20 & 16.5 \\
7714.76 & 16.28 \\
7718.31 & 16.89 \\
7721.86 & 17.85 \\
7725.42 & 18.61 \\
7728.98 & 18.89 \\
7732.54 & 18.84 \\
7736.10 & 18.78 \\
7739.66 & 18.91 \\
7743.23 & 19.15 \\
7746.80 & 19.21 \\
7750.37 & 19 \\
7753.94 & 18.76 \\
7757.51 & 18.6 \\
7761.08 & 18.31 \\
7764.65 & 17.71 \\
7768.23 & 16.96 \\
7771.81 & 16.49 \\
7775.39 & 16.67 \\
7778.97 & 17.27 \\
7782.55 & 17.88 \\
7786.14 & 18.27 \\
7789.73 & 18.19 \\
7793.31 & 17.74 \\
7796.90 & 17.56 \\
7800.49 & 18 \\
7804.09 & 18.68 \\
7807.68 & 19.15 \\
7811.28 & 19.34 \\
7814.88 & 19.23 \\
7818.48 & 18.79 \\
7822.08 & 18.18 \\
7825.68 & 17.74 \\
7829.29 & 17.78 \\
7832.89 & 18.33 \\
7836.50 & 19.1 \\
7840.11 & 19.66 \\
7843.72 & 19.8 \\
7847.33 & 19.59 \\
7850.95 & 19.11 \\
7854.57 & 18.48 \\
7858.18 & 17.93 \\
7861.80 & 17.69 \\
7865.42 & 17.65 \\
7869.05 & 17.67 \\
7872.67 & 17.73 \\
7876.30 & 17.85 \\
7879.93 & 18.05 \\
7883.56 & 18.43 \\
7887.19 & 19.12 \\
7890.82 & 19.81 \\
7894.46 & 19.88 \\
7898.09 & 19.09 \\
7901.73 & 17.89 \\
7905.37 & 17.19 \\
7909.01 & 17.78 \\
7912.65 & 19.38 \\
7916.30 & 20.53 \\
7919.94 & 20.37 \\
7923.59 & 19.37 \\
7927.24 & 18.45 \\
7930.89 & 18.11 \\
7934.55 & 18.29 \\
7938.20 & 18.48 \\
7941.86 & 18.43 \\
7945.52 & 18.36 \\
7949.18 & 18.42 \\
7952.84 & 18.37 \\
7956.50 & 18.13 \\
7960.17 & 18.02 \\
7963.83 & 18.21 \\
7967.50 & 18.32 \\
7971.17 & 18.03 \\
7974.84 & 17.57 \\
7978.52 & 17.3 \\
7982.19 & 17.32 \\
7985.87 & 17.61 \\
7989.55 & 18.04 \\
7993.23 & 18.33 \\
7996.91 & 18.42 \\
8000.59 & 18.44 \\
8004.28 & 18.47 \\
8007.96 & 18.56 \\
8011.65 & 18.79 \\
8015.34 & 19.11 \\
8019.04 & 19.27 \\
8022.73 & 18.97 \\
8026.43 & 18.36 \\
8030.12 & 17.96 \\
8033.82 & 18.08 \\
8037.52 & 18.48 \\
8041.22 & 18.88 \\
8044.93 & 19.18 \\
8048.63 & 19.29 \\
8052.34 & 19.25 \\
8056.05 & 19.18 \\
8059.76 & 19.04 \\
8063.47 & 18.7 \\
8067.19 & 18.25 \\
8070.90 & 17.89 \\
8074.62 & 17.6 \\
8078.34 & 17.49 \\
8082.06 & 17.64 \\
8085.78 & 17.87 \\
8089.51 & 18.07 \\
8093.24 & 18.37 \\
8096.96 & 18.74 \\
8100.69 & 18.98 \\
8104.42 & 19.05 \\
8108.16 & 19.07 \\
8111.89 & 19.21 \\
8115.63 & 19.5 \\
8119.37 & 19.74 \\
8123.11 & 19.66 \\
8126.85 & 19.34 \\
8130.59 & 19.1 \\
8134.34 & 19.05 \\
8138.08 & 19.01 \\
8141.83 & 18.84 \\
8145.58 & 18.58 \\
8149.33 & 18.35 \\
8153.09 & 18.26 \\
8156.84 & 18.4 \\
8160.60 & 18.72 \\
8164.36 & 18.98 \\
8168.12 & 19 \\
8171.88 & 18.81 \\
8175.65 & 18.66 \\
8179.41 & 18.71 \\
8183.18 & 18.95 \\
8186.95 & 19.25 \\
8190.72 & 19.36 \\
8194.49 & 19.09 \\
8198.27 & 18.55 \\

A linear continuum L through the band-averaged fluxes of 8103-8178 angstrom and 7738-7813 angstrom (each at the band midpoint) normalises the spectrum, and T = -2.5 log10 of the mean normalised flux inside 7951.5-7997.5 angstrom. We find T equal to 0.04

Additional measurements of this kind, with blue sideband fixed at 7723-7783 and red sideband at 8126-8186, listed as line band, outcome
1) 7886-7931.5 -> -0.033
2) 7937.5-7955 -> 0.006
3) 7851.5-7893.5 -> 0.007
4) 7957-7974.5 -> 0.026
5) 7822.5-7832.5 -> 0.026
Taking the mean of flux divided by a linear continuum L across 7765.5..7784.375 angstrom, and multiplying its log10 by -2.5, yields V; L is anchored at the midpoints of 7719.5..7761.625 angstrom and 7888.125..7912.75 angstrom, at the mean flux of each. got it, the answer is 0.10 mag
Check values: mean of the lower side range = 18.7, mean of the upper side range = 18.7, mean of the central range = 17.1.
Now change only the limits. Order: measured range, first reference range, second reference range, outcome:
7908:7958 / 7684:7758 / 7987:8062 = -0.013 mag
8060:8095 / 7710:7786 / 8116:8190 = 0.043 mag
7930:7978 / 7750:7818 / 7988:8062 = 0.020 mag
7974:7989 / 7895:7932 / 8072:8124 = 0.077 mag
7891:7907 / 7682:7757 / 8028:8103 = -0.020 mag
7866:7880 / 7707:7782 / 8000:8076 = 0.030 mag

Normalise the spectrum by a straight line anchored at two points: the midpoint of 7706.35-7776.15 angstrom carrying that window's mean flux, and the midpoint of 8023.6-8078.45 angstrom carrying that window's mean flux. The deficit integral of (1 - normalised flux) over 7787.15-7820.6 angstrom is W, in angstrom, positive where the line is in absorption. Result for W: -0.7 angstrom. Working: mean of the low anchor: 18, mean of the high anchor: 18.5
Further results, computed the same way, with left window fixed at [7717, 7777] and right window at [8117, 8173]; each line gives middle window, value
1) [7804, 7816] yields -0.5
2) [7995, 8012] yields 0.2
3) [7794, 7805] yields 0.2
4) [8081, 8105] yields 0.6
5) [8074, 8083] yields 0.6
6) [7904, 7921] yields -0.5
